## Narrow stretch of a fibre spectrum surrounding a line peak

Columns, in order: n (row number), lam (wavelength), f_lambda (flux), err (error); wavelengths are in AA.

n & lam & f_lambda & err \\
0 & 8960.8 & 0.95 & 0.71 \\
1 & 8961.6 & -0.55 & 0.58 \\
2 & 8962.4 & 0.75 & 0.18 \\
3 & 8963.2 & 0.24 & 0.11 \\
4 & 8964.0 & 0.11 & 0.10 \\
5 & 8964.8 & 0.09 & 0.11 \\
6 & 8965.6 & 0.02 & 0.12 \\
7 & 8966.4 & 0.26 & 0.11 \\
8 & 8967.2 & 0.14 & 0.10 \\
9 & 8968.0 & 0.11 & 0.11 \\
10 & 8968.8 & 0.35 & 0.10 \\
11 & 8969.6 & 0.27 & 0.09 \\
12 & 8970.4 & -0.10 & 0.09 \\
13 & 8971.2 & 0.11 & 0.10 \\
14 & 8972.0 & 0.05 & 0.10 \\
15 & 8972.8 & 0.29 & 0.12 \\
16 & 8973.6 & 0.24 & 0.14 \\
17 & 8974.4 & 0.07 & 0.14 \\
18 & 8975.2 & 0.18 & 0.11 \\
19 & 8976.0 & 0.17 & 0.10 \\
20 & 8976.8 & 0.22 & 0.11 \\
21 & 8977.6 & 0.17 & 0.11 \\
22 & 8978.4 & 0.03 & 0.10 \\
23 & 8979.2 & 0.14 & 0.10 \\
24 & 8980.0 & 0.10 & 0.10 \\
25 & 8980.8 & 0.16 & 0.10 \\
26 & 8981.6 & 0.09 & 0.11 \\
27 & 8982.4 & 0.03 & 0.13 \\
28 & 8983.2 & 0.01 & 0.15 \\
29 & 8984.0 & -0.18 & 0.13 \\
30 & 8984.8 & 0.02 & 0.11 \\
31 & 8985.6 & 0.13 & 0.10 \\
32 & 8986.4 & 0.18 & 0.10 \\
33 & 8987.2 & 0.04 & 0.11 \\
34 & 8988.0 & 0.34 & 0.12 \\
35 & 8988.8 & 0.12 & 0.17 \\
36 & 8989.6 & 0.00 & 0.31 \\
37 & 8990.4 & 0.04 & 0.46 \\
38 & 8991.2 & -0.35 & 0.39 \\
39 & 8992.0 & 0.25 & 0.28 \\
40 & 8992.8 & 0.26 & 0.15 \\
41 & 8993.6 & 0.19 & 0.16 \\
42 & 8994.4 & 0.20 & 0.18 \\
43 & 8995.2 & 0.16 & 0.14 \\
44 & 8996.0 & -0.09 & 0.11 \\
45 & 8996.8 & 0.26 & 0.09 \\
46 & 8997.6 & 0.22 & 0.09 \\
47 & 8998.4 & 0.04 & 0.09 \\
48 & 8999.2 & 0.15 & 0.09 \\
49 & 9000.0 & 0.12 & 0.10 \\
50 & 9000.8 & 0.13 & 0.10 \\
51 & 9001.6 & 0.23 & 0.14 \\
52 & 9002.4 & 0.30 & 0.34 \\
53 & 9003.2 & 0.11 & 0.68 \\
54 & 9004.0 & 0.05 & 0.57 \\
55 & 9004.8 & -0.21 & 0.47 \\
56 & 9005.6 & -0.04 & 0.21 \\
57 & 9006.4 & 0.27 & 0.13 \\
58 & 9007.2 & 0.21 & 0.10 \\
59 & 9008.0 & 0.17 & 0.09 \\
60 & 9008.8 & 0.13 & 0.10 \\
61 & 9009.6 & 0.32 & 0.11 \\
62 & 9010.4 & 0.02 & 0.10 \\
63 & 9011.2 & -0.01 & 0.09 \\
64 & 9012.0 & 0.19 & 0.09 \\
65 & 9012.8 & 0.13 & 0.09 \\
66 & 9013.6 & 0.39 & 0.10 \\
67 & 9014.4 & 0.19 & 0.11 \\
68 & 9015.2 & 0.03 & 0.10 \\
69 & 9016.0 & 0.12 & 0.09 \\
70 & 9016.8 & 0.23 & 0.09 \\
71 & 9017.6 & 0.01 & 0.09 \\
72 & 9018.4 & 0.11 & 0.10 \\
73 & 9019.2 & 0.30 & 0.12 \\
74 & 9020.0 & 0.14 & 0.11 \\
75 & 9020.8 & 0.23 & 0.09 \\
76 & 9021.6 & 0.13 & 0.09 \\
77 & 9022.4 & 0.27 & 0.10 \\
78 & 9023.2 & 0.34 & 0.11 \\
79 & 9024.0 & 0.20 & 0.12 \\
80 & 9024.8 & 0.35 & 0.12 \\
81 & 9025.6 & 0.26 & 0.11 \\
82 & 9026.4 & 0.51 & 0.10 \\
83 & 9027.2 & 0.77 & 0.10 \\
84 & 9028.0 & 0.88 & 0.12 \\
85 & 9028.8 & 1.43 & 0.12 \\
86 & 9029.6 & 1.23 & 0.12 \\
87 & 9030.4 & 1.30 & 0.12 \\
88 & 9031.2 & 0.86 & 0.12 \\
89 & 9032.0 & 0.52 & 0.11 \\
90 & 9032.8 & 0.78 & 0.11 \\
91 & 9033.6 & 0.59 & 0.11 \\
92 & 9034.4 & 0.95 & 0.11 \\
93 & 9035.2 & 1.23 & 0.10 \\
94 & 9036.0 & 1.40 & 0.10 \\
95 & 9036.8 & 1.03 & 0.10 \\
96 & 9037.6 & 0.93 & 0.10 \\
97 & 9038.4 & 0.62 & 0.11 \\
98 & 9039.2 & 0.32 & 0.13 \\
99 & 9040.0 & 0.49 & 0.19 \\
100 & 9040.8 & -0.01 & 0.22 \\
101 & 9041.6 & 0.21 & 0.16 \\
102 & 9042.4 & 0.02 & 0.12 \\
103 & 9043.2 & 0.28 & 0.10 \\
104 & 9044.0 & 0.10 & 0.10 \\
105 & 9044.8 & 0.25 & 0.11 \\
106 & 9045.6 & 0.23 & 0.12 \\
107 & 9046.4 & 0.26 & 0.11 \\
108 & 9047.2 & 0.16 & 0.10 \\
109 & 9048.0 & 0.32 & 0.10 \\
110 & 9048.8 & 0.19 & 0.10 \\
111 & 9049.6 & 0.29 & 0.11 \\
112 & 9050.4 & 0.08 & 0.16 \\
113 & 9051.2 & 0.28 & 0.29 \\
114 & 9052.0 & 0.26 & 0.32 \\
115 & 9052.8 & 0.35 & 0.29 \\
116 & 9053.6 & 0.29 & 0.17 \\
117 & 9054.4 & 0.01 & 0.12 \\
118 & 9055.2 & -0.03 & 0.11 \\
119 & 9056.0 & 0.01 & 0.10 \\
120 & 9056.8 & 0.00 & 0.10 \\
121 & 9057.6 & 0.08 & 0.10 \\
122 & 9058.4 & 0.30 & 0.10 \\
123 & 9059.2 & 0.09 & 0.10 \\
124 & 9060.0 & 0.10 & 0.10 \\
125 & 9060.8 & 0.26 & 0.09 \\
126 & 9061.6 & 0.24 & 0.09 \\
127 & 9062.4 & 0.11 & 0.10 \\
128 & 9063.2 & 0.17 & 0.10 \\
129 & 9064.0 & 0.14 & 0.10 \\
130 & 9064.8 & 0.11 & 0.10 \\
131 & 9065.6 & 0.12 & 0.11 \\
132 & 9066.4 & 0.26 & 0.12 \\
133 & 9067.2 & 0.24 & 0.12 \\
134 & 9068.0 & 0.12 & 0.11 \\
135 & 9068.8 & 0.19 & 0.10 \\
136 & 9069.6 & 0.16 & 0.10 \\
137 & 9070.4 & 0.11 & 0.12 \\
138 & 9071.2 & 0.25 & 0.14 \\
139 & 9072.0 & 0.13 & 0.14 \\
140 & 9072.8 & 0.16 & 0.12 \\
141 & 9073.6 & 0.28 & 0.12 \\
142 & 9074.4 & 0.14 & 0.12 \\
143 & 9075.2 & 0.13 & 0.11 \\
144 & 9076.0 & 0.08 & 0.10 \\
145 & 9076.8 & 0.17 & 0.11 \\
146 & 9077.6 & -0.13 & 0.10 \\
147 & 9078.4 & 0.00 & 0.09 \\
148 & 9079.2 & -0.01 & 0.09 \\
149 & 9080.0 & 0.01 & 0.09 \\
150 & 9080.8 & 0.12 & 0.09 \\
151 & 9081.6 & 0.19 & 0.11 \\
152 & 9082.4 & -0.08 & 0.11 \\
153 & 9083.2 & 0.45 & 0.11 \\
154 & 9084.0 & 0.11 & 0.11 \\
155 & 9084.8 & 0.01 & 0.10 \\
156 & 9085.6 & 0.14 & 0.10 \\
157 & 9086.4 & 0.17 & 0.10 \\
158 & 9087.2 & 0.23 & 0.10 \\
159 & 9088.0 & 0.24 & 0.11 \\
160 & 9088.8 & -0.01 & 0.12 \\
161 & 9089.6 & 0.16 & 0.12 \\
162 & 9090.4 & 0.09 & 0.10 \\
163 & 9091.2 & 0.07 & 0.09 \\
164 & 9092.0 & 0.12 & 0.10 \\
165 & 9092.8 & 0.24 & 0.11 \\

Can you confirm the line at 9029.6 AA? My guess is [O II] 3727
